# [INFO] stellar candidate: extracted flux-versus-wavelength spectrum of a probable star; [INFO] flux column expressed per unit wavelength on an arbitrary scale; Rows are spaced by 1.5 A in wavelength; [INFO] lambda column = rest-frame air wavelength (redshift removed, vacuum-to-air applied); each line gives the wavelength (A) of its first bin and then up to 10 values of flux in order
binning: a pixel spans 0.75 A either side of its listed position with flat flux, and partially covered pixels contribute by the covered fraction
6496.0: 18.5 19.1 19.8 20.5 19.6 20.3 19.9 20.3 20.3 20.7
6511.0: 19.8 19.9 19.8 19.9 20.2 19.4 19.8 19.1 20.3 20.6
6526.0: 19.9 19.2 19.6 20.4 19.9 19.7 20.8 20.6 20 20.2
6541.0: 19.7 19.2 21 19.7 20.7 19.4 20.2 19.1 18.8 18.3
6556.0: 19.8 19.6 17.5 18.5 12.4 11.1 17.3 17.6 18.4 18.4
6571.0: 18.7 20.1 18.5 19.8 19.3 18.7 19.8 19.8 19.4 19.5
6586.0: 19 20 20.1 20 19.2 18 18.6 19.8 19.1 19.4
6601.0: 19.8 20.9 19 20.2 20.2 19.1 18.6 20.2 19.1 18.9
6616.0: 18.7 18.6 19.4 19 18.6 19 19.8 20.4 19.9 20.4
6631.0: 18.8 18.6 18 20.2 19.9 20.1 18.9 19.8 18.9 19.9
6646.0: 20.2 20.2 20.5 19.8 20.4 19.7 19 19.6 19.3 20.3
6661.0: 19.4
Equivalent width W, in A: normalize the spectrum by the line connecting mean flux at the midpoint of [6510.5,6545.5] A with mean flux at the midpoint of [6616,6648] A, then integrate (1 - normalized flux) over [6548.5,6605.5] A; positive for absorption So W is 2.7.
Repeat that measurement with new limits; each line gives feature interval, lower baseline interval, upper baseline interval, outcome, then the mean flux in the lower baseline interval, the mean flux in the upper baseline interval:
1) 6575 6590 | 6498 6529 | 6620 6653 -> 0.2 A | 19.9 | 19.6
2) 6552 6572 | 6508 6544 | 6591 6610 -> 2.3 A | 20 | 19.4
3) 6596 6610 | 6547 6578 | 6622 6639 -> -0.5 A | 18.2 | 19.5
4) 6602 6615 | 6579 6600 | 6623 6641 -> -0.1 A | 19.4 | 19.5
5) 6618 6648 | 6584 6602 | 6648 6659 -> 0.2 A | 19.4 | 19.8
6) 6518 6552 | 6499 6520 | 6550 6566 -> -2.4 A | 20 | 17.4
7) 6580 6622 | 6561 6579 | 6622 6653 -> -2.0 A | 17.5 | 19.7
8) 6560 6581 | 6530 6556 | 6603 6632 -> 2.0 A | 19.9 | 19.4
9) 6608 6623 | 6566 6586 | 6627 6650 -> 0.3 A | 19.1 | 19.6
